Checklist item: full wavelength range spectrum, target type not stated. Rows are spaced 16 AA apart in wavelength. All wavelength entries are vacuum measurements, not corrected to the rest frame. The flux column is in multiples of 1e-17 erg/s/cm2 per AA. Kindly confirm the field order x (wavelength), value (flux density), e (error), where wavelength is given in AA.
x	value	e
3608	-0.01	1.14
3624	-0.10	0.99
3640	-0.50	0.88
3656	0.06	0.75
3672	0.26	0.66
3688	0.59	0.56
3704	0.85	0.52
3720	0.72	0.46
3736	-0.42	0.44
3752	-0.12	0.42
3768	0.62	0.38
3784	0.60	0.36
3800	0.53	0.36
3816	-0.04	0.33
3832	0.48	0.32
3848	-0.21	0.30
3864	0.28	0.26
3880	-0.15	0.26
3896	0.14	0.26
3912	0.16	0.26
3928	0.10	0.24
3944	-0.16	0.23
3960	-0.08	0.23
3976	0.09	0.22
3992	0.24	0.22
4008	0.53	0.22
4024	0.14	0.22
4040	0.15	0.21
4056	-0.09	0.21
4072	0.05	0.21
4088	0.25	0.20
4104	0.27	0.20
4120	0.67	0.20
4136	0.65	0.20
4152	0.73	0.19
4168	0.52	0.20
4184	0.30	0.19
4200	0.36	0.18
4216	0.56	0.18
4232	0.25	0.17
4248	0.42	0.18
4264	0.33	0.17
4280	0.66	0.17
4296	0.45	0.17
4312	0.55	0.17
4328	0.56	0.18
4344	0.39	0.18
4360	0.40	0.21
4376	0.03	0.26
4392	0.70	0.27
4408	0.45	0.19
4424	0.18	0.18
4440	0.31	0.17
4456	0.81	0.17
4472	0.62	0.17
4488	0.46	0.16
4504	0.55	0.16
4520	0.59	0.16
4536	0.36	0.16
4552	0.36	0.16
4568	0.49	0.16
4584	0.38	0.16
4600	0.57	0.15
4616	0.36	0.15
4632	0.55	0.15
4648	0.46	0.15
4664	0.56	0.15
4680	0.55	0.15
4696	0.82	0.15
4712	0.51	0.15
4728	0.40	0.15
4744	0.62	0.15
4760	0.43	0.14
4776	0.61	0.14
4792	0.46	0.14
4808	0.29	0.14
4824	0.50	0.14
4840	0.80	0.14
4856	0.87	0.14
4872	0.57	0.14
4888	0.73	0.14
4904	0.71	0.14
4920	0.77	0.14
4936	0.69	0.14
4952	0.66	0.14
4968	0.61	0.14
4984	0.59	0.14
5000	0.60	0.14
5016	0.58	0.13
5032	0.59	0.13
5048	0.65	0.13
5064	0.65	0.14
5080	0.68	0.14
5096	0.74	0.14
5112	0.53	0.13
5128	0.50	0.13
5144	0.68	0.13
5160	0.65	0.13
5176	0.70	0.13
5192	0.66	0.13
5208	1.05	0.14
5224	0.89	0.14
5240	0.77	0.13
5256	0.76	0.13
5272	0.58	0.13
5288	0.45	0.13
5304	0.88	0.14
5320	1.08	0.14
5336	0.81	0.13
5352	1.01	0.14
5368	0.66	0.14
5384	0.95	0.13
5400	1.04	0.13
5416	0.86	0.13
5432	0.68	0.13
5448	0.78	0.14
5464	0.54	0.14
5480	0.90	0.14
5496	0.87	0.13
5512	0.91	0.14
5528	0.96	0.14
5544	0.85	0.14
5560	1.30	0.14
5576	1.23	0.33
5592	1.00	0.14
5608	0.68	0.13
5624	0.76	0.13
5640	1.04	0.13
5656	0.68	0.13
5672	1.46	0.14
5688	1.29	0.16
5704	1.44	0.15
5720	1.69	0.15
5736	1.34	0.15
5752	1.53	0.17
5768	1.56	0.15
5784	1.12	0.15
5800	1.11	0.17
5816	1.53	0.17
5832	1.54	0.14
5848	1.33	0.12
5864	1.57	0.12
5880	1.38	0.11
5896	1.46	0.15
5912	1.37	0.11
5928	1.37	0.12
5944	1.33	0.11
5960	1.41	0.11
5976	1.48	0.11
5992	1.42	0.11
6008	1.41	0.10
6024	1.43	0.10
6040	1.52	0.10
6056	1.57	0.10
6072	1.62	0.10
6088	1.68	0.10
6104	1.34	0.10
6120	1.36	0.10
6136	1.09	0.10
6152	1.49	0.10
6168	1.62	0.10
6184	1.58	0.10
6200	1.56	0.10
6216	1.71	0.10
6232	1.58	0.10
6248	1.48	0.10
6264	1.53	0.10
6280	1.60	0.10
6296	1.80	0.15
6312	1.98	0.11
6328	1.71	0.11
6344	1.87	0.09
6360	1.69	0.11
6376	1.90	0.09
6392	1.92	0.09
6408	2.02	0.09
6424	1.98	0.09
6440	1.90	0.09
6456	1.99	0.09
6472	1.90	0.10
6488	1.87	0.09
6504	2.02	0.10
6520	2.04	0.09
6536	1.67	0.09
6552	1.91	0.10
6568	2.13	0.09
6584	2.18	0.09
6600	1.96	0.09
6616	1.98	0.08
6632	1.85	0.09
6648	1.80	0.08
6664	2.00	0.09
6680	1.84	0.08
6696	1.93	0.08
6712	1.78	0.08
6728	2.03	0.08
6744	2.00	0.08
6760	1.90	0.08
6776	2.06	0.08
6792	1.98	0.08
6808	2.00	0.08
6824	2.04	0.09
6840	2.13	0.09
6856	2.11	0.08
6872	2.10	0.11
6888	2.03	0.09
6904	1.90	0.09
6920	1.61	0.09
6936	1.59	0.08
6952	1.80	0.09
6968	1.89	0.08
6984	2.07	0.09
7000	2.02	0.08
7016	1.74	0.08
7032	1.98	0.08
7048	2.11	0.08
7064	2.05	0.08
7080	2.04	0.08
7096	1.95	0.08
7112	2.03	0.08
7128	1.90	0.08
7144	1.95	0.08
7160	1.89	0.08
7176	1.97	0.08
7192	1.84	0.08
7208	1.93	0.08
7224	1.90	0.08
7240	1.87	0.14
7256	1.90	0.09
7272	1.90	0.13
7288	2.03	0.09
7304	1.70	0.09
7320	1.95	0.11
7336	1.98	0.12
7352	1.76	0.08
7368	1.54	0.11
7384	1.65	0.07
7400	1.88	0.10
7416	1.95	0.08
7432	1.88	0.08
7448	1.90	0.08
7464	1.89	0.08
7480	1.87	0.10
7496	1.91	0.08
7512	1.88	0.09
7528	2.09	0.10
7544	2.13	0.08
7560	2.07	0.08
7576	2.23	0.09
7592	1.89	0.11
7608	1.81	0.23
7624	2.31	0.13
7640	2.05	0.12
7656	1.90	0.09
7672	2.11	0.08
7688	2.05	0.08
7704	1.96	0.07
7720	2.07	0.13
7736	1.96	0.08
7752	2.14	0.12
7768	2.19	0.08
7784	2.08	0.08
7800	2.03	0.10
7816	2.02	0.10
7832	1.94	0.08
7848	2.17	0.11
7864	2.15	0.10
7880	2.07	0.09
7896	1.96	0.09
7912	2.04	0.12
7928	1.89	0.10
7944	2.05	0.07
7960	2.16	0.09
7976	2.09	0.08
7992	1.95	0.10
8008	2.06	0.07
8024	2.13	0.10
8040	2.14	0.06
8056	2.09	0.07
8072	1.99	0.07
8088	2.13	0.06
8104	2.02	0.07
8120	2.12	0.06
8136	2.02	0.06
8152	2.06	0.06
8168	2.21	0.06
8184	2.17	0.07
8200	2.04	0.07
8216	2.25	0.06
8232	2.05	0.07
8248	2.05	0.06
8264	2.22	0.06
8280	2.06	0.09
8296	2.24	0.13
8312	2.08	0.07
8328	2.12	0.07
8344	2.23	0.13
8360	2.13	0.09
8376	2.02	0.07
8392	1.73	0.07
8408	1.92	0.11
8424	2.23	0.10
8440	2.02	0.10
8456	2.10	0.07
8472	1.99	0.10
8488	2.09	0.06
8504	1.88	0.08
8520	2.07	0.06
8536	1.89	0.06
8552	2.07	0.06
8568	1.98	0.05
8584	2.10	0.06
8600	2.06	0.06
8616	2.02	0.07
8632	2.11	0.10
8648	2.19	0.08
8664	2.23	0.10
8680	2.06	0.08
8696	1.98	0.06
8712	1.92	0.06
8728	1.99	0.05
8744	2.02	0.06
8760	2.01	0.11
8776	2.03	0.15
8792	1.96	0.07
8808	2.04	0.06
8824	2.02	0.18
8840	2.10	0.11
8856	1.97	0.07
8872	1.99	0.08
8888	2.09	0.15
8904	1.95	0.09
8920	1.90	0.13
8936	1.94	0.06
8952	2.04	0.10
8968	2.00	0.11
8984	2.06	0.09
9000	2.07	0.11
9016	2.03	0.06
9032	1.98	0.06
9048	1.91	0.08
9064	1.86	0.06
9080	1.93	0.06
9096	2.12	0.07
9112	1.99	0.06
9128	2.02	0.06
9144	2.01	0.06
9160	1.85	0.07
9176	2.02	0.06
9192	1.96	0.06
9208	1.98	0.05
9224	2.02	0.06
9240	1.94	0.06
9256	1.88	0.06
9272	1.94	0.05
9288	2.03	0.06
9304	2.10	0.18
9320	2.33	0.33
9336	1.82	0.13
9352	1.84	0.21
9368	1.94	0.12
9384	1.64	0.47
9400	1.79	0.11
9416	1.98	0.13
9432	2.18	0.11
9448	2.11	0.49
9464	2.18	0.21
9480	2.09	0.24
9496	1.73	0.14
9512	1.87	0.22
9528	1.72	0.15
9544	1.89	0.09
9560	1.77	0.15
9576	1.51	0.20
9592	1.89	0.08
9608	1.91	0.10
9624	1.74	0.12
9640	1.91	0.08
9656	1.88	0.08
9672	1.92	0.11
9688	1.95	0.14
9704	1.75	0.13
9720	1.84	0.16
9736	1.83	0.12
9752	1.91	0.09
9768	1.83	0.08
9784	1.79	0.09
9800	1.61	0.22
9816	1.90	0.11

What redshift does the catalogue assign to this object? 0.425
